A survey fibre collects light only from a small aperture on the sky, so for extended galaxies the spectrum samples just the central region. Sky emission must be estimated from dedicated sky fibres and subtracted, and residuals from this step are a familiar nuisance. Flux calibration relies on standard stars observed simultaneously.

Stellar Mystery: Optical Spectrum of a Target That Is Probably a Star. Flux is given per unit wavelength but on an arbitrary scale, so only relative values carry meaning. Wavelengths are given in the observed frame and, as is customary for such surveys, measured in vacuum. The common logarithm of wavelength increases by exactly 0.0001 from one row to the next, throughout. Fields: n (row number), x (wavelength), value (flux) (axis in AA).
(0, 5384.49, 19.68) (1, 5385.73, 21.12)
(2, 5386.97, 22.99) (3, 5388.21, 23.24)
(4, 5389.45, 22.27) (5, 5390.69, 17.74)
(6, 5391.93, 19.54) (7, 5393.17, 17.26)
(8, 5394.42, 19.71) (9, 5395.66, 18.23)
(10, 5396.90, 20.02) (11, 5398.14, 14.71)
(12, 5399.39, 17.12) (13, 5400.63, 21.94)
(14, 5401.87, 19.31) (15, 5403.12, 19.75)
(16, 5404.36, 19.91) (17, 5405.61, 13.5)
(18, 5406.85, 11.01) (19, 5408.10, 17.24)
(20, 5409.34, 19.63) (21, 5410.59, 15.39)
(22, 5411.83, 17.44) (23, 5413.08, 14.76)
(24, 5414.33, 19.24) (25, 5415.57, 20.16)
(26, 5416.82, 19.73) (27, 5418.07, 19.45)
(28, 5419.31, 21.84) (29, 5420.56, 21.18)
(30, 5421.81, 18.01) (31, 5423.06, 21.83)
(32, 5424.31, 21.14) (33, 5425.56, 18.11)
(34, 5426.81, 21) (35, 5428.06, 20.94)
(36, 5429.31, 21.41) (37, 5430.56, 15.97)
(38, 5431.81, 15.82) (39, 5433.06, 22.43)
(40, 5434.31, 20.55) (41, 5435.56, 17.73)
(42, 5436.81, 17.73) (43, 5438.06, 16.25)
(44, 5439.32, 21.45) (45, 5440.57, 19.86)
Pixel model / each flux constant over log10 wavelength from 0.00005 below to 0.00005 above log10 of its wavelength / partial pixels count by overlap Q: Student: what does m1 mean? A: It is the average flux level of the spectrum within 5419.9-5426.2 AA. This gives 20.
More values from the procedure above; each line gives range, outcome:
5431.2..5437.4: 18.9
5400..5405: 20.2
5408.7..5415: 17.3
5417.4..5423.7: 20.5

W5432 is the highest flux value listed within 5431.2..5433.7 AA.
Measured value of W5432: 22.43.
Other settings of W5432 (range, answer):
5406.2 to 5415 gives 19.63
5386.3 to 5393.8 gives 23.24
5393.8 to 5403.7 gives 21.94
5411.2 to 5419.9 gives 21.84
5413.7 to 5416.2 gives 20.16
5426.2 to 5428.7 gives 21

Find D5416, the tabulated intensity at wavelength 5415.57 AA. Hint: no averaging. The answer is 20.16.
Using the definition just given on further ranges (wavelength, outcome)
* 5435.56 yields 17.73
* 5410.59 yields 15.39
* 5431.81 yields 15.82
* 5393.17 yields 17.26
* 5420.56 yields 21.18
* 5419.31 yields 21.84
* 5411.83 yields 17.44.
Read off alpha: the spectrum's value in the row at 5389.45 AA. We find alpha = 22.27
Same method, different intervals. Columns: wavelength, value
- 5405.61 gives 13.5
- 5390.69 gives 17.74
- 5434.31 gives 20.55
